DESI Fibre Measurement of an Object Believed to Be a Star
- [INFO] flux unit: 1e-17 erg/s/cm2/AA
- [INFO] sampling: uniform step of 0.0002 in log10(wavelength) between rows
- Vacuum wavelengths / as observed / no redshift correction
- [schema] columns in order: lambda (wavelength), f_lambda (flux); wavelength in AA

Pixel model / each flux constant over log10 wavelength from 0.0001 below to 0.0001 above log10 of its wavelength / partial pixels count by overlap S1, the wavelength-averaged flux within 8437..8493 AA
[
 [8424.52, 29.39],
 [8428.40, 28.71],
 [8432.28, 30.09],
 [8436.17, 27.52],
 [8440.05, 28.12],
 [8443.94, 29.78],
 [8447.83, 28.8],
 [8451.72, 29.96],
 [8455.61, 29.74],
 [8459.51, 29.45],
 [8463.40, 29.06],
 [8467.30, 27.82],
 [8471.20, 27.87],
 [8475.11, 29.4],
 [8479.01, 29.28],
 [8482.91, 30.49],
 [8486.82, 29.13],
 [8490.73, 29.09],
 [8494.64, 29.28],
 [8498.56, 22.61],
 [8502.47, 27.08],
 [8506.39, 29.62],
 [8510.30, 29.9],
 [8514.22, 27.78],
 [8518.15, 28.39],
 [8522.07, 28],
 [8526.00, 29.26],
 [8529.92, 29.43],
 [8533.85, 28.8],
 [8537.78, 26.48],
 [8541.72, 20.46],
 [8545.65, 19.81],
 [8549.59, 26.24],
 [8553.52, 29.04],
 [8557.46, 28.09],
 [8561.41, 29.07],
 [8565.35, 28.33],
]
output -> 29.1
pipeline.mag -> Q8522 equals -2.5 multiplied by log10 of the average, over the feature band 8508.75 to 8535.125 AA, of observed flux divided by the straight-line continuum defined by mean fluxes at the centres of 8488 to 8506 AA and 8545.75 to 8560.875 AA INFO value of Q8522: -0.063 mag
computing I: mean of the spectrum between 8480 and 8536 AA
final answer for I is 28.5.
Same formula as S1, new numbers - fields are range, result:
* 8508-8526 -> 28.6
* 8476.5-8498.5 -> 28.9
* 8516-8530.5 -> 28.7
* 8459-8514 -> 28.5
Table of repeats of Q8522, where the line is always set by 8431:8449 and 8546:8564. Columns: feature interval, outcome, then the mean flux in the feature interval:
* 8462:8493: -0.03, 29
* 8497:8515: 0.02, 27.5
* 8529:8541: 0.01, 27.3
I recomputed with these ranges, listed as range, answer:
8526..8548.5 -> 25.4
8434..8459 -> 29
